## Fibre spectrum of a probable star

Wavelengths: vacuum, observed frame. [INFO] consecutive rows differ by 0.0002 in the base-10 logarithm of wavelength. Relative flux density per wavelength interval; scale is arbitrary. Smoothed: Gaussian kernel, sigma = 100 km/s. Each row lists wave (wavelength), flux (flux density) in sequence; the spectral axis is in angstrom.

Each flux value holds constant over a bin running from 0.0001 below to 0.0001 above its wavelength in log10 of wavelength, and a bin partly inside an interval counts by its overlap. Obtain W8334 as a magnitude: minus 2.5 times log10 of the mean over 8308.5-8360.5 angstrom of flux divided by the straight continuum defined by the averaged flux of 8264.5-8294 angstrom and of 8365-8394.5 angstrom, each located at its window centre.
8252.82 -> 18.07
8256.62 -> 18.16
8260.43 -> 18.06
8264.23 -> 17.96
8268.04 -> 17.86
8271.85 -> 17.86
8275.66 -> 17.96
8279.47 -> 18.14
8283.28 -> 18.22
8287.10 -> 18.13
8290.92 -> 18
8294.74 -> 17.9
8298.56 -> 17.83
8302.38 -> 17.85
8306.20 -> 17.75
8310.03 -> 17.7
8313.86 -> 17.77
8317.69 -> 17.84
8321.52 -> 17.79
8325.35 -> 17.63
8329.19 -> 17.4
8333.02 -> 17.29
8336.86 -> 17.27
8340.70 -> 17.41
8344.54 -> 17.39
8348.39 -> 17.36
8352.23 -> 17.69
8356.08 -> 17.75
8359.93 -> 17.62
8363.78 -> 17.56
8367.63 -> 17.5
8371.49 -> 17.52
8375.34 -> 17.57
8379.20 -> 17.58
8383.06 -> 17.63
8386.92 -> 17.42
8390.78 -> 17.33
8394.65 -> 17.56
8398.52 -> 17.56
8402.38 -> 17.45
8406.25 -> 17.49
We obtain 0.01 mag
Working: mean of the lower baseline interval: 18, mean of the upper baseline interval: 17.5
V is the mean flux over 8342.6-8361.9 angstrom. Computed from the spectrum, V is 17.6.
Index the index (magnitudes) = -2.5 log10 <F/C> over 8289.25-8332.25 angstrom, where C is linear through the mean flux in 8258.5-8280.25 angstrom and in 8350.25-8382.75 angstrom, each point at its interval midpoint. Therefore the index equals 0.00 mag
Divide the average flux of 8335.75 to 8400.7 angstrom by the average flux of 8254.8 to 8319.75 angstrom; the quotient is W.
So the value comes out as 0.98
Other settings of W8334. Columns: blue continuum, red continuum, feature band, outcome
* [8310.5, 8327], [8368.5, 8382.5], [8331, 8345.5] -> 0.02 mag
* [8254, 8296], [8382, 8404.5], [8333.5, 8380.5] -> 0.01 mag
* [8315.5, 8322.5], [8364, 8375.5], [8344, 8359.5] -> 0.00 mag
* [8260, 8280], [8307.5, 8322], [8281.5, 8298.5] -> -0.01 mag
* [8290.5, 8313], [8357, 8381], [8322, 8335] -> 0.01 mag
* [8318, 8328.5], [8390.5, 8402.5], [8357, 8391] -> 0.00 mag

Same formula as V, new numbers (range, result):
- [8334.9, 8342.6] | 17.3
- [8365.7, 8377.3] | 17.5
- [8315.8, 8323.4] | 17.8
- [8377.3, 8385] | 17.6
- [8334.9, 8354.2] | 17.4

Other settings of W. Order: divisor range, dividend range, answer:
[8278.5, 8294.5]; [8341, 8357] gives 0.97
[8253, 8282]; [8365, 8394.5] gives 0.97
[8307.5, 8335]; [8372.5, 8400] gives 0.99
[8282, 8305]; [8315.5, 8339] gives 0.98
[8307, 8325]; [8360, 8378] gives 0.99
